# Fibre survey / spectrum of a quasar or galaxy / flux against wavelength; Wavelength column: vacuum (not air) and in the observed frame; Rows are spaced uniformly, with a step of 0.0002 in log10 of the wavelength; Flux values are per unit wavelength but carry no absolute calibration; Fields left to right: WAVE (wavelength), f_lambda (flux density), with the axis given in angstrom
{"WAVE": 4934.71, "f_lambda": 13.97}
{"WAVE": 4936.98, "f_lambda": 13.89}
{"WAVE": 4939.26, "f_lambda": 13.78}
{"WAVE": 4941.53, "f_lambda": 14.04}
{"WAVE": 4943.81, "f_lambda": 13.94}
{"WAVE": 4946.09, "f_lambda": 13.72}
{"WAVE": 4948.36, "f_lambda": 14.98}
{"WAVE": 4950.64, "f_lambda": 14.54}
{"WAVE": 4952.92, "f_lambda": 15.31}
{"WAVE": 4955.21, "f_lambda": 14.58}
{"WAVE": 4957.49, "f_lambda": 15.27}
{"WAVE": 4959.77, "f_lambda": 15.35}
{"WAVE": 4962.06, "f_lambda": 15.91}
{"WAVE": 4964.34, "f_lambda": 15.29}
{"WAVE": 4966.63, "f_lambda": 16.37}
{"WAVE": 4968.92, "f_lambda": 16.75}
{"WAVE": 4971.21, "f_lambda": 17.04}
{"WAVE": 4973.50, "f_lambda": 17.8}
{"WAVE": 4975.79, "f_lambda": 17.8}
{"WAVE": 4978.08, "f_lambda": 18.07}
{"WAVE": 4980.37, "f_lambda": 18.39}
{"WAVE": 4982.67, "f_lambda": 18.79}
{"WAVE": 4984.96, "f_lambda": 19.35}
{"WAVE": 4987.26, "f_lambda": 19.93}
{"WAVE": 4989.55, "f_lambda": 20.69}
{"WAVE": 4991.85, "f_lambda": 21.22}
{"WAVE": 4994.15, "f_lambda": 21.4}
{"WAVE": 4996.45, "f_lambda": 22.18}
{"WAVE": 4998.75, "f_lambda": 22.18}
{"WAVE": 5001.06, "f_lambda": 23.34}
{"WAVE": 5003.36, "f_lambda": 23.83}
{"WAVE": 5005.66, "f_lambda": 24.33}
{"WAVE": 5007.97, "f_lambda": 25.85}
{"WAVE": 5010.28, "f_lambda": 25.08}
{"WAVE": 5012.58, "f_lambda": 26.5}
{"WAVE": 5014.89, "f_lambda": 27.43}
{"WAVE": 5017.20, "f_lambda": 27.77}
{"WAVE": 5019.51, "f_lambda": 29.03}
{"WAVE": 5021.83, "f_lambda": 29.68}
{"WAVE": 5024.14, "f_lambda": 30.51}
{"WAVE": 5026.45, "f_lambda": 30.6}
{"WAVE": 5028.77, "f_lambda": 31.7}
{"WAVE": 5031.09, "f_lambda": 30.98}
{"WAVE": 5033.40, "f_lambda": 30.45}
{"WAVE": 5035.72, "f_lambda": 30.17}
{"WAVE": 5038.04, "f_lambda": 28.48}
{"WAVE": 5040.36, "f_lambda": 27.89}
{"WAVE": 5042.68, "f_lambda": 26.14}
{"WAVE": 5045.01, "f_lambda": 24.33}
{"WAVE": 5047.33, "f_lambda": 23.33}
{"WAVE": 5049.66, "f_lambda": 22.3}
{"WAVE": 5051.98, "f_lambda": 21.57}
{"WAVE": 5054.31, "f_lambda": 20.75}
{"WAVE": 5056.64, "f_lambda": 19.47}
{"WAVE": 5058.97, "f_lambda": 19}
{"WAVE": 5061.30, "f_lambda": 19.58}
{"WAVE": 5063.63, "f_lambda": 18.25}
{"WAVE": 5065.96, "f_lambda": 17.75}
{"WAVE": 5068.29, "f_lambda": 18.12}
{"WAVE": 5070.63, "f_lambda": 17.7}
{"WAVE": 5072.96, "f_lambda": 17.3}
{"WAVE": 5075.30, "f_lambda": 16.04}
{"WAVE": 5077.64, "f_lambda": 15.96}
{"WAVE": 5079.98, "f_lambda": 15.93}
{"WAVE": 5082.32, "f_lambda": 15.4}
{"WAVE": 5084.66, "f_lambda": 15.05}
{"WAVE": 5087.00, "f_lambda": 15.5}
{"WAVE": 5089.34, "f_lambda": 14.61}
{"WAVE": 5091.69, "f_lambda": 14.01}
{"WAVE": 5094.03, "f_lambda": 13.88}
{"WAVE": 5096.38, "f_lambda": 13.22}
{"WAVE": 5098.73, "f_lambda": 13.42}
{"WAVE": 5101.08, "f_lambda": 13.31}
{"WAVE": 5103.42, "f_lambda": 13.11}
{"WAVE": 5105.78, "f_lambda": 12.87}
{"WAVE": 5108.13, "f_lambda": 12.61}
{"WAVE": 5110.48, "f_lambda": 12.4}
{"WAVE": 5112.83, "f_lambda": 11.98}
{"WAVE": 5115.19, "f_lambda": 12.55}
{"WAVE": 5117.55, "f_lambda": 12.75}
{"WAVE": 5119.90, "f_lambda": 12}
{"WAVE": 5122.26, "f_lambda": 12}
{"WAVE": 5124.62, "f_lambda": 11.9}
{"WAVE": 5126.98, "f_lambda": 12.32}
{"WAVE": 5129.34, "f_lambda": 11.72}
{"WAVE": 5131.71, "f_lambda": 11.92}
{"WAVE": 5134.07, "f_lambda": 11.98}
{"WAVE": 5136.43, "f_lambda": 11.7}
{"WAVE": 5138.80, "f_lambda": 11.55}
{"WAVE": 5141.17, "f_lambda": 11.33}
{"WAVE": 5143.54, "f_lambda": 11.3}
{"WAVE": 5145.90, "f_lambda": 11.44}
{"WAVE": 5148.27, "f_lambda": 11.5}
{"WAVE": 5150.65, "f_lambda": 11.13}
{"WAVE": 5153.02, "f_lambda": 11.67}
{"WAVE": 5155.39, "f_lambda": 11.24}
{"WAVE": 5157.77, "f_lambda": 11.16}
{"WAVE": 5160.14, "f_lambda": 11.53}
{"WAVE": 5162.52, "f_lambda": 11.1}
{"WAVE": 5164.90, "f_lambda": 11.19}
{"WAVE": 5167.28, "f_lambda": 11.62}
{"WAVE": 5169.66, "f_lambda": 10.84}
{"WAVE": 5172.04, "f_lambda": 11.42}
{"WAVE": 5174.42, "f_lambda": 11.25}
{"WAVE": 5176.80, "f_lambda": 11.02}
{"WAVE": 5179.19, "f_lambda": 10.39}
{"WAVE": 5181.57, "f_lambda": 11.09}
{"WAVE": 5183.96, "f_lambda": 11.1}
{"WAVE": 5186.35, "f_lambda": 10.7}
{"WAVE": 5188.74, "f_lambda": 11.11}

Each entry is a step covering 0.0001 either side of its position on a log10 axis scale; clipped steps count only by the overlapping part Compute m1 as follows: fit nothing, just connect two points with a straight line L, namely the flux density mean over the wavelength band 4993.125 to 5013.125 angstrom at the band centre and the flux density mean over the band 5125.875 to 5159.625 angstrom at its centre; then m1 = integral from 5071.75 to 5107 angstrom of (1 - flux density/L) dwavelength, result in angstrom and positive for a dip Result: 3.5 angstrom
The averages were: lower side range 23.8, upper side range 11.6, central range 14.6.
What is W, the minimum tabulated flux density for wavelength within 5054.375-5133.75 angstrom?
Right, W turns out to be 11.72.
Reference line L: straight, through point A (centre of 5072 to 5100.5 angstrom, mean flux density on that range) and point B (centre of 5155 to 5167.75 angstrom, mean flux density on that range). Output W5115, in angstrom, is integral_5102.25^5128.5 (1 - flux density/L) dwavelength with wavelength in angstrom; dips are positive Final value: 2.2 angstrom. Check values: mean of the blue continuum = 15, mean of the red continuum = 11.3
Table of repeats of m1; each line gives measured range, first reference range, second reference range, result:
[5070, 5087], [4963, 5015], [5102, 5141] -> -1.3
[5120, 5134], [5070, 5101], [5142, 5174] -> 1.0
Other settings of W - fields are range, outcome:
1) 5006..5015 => 25.08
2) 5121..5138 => 11.7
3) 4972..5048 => 17.8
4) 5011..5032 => 26.5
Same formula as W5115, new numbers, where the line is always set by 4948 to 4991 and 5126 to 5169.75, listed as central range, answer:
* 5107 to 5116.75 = 0.2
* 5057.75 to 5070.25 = -3.9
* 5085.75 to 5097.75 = -0.9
